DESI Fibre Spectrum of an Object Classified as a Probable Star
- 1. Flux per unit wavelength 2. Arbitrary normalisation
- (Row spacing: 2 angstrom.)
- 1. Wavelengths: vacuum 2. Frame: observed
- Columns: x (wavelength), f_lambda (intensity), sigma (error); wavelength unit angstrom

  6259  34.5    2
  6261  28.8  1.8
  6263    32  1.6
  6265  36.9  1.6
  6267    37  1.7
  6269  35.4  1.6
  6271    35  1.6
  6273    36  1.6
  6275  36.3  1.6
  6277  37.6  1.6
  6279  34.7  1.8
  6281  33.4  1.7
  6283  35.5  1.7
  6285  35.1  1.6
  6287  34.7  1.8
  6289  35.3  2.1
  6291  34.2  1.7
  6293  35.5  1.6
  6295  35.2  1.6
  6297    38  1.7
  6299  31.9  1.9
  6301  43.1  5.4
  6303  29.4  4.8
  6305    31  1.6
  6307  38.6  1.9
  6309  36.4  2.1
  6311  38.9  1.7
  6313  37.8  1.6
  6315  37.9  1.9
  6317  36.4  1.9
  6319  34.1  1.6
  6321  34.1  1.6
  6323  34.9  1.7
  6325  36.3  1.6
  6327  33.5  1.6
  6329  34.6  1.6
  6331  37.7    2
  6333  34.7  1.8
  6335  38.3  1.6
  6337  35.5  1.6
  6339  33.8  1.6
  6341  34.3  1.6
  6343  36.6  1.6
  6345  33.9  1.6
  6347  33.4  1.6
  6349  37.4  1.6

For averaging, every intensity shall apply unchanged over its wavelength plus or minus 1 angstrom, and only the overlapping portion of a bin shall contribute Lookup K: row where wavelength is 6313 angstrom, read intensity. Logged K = 37.8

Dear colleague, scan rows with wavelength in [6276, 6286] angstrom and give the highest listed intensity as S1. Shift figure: 37.6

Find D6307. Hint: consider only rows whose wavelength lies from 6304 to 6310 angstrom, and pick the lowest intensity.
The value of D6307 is 31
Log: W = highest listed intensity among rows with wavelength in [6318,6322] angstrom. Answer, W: 34.1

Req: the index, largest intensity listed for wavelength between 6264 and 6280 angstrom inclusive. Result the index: 37.6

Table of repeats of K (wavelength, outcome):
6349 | 37.4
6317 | 36.4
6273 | 36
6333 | 34.7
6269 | 35.4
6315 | 37.9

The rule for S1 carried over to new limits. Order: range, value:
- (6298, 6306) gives 43.1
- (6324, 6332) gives 37.7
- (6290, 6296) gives 35.5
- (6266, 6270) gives 37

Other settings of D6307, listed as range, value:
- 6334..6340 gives 33.8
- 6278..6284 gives 33.4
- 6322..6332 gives 33.5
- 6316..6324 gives 34.1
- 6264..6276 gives 35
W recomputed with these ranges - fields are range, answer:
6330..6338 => 38.3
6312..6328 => 37.9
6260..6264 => 32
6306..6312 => 38.9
